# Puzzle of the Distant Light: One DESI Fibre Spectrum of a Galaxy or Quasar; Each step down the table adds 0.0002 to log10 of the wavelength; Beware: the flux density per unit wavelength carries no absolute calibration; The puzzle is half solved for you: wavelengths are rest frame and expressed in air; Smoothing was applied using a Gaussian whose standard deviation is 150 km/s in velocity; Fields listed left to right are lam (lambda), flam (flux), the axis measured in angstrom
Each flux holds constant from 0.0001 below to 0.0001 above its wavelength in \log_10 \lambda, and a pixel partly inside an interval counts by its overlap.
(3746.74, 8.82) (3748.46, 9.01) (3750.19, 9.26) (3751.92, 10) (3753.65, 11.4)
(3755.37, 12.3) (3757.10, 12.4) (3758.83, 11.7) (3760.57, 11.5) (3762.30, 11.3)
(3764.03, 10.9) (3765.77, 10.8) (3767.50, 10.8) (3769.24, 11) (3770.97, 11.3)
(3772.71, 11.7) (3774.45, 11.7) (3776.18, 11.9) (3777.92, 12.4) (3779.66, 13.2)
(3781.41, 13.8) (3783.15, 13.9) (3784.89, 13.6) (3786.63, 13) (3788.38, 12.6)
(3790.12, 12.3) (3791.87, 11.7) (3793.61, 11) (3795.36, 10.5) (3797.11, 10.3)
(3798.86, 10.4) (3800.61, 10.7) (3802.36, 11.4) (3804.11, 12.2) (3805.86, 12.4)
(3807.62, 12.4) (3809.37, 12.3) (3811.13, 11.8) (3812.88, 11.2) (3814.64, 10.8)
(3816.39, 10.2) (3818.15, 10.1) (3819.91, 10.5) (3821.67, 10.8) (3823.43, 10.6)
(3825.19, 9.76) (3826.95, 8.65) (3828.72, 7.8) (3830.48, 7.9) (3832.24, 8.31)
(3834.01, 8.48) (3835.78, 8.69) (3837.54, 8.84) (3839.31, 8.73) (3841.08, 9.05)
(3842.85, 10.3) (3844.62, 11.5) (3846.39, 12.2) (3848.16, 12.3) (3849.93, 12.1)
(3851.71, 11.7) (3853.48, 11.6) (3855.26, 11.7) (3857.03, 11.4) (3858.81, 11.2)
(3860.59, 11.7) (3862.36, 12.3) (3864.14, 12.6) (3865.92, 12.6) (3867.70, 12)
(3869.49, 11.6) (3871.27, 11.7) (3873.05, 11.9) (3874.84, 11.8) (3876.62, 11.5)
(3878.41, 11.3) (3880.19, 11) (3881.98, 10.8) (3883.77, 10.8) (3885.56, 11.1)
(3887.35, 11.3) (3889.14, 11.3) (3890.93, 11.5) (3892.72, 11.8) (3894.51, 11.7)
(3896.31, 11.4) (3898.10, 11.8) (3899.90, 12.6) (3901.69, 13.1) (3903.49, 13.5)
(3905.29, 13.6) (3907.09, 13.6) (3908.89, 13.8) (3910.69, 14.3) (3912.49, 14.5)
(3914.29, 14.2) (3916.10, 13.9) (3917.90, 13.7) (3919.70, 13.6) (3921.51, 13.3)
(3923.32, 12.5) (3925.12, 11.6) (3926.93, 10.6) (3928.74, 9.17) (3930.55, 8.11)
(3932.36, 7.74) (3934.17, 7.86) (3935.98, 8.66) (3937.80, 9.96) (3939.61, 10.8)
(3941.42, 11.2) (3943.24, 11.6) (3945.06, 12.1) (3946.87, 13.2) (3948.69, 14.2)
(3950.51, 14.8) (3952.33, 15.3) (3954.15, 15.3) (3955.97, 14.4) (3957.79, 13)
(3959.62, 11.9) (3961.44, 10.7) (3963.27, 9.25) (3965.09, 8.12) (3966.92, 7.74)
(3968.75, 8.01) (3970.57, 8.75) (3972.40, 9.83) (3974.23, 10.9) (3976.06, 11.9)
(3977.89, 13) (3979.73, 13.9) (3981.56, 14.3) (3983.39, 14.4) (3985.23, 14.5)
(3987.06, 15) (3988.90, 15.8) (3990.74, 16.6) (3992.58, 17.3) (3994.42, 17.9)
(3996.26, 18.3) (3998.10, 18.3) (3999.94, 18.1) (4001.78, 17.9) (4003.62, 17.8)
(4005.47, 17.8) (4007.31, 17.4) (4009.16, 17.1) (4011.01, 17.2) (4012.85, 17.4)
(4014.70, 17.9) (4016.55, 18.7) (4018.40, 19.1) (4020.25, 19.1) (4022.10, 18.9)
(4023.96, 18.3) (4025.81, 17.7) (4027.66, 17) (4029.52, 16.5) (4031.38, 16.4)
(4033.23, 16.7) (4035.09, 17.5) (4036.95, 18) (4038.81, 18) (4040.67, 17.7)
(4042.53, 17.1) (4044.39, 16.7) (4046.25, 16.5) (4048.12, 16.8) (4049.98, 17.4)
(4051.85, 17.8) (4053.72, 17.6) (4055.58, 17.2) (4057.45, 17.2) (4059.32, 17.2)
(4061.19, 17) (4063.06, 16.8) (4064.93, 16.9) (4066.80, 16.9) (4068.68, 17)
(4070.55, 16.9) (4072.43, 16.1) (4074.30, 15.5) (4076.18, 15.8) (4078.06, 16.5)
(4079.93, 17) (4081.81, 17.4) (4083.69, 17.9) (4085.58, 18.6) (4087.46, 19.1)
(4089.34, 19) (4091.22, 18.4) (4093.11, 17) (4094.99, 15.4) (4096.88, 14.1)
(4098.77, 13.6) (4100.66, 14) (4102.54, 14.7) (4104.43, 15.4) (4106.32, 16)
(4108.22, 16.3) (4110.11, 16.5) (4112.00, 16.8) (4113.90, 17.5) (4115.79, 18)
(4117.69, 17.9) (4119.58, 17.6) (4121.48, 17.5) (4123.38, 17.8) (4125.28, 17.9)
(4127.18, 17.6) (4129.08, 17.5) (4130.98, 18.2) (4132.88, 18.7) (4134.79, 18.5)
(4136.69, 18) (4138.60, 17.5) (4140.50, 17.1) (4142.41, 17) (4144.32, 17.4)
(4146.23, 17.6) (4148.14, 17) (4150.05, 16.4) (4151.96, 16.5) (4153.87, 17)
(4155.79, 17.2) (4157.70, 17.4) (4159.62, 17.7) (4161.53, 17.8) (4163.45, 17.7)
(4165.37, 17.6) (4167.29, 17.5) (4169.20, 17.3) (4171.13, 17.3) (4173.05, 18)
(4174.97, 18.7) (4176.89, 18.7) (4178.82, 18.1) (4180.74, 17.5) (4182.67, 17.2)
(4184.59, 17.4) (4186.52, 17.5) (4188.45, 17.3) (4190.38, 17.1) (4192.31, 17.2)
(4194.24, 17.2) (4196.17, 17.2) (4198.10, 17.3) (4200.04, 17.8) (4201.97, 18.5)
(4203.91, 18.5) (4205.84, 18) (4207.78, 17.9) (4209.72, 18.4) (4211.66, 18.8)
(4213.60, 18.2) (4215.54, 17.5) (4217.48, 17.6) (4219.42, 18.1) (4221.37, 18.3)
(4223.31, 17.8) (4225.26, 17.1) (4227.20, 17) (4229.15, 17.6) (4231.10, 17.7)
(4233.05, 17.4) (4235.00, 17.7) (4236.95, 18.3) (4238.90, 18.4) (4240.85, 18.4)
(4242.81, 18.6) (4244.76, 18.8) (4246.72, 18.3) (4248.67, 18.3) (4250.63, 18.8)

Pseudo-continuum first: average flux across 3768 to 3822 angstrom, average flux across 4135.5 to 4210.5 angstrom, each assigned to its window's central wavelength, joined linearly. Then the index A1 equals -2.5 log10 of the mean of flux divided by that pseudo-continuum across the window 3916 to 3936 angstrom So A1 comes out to 0.25 mag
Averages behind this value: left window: 11.7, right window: 17.6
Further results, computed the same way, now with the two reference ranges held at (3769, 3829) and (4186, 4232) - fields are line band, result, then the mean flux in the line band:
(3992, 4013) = -0.21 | 17.7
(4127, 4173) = -0.04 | 17.5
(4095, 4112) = 0.07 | 15.2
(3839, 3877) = 0.07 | 11.6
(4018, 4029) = -0.22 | 18.2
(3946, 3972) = 0.18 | 11.7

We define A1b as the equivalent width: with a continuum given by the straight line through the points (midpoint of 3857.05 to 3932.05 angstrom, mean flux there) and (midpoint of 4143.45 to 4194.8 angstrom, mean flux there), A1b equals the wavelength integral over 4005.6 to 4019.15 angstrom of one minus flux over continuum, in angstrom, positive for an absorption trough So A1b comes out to -3.23 angstrom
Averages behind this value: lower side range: 12.1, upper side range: 17.5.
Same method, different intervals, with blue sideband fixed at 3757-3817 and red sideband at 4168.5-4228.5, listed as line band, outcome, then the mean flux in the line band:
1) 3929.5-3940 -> 3.9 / 8.76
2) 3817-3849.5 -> 7.0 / 9.73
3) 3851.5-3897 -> 5.0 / 11.6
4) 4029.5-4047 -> -2.0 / 17.2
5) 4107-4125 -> -0.8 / 17.3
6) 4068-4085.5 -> -0.9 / 16.8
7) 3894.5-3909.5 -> 0.7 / 12.8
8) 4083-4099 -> -1.0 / 17.1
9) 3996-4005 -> -1.9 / 18.1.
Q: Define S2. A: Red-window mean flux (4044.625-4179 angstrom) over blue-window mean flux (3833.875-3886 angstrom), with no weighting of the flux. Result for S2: 1.53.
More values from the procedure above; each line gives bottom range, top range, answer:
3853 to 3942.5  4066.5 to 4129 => 1.43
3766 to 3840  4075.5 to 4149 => 1.55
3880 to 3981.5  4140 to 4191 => 1.48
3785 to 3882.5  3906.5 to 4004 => 1.17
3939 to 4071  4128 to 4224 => 1.14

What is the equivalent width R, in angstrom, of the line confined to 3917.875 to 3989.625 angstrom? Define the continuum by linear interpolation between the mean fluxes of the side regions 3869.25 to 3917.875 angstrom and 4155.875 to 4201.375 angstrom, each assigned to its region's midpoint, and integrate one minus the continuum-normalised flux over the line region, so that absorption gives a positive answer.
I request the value 9.08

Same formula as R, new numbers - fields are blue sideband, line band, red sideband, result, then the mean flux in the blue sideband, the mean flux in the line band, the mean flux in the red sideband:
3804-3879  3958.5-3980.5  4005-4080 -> 6.8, 10.9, 10.3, 17.3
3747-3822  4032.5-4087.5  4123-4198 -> -4.2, 11.5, 17.1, 17.5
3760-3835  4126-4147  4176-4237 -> -1.4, 11.2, 17.7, 17.7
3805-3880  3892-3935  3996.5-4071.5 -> 3.6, 10.9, 12.2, 17.5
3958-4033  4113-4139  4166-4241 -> -1.7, 15.2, 17.9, 17.8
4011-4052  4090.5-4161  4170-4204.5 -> 2.8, 17.6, 16.9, 17.7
